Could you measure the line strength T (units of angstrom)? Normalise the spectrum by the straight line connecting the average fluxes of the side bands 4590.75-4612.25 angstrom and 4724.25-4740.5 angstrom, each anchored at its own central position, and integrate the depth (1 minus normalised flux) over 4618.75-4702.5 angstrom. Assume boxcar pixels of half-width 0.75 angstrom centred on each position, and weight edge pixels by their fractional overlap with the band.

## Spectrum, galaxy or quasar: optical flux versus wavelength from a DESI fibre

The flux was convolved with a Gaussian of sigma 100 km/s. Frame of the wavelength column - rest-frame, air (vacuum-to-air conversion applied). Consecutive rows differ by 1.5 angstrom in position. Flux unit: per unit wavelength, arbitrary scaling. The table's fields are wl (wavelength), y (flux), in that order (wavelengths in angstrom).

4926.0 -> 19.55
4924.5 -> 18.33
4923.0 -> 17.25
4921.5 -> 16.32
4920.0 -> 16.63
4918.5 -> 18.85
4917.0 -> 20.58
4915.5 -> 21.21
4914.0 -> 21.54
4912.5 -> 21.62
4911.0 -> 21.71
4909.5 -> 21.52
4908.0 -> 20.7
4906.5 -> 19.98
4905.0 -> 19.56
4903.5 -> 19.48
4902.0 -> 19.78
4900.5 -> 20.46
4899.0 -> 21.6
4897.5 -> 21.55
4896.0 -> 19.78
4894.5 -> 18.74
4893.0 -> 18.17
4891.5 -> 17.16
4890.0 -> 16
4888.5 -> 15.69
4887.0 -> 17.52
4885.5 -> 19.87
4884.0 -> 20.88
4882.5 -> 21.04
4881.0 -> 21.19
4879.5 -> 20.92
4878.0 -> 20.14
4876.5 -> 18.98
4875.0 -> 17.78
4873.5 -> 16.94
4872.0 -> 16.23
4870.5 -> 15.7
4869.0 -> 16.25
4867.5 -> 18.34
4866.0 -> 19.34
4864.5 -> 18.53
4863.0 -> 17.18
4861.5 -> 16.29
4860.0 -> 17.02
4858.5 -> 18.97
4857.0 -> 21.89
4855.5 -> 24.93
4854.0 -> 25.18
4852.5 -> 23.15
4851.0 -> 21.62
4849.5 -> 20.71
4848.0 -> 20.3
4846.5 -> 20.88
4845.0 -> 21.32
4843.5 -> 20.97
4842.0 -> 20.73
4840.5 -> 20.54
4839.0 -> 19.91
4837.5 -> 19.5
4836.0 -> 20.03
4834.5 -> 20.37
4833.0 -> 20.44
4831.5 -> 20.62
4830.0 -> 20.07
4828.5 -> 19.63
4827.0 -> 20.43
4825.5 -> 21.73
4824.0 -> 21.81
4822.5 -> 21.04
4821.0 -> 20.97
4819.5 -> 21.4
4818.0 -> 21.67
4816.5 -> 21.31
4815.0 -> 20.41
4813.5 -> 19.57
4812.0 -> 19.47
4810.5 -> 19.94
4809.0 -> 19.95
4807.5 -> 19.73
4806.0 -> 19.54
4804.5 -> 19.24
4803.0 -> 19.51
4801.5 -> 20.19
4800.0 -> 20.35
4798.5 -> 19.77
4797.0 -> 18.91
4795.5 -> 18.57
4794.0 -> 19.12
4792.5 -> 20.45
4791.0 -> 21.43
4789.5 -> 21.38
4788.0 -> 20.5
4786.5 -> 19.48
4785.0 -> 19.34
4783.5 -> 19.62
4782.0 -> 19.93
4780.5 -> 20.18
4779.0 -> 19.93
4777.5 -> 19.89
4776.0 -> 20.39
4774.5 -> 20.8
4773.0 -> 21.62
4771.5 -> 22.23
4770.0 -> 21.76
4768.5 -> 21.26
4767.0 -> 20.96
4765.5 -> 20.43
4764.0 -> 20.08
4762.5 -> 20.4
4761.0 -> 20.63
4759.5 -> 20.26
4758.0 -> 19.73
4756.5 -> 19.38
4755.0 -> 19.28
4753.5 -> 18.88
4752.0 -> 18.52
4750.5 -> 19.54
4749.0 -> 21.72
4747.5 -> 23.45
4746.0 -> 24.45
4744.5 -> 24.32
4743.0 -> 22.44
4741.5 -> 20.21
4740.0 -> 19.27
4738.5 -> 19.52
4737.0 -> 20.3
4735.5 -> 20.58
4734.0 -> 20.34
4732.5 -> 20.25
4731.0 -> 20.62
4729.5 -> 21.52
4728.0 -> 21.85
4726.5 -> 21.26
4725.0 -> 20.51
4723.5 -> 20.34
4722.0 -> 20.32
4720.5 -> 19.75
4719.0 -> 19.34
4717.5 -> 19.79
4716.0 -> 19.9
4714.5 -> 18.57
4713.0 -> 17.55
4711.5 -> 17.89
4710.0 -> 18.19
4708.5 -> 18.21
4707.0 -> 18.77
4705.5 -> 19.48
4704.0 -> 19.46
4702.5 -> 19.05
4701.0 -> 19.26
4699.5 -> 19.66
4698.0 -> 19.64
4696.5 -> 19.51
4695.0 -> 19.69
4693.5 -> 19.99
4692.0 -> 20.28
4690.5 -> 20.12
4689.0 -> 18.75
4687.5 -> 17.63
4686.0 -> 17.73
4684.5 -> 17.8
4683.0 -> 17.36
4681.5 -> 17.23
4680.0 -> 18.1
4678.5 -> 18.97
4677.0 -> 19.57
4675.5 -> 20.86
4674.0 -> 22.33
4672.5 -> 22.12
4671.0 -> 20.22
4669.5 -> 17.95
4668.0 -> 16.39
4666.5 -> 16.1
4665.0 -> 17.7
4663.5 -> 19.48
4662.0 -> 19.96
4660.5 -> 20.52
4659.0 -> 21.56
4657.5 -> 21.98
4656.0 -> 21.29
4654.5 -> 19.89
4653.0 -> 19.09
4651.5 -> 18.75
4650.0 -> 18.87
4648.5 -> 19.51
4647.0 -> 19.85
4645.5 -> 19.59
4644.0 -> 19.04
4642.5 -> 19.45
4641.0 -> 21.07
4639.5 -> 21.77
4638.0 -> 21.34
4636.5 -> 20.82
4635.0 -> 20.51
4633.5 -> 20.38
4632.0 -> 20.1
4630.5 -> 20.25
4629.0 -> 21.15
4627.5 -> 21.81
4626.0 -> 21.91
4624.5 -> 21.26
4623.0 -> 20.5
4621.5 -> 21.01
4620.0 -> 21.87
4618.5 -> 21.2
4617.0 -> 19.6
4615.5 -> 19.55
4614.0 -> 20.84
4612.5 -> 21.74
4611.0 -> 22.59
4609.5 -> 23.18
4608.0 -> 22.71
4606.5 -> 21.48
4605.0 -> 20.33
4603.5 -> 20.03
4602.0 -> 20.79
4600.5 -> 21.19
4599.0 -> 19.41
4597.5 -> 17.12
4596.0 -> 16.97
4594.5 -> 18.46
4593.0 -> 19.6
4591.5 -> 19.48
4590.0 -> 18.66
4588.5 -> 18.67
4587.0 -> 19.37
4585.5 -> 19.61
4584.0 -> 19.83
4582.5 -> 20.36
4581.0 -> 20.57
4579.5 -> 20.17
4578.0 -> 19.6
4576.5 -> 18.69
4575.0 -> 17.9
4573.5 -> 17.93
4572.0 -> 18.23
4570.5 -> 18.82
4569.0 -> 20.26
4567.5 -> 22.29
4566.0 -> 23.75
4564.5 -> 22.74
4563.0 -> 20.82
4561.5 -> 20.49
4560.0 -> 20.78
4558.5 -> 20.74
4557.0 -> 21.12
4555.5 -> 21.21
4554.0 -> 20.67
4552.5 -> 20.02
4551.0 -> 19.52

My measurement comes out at 2.4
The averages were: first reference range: 20.3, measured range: 19.8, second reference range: 20.6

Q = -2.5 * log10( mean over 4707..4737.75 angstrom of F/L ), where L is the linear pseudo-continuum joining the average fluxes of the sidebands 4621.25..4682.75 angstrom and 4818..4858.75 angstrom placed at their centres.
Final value 0.03 mag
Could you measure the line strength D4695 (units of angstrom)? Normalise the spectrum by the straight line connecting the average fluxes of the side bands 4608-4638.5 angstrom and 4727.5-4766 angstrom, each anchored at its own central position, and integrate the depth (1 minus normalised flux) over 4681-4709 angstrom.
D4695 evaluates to 2.6 angstrom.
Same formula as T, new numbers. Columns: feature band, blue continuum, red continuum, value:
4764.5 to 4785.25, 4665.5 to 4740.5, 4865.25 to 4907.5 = -1.5 angstrom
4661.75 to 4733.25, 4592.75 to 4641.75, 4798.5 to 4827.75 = 4.4 angstrom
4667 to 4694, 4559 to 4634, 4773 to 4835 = 1.7 angstrom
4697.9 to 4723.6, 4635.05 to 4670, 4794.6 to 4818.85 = 0.8 angstrom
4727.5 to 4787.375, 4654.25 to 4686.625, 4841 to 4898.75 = -3.9 angstrom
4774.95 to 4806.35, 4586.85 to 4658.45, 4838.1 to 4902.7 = -0.2 angstrom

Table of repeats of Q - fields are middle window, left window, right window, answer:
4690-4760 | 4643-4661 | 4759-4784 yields 0.02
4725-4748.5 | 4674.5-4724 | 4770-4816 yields -0.10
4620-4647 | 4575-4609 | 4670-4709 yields -0.06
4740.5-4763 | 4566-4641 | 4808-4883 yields -0.04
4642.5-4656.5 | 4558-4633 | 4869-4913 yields 0.03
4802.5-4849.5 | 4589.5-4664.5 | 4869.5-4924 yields -0.05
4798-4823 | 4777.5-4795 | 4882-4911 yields -0.01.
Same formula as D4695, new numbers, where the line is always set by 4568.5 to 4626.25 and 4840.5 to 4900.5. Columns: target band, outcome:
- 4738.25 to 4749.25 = -1.28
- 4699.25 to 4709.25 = 0.36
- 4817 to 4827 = -0.90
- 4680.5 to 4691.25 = 0.95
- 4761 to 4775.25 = -0.97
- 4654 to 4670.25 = 0.46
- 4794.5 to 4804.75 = 0.07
